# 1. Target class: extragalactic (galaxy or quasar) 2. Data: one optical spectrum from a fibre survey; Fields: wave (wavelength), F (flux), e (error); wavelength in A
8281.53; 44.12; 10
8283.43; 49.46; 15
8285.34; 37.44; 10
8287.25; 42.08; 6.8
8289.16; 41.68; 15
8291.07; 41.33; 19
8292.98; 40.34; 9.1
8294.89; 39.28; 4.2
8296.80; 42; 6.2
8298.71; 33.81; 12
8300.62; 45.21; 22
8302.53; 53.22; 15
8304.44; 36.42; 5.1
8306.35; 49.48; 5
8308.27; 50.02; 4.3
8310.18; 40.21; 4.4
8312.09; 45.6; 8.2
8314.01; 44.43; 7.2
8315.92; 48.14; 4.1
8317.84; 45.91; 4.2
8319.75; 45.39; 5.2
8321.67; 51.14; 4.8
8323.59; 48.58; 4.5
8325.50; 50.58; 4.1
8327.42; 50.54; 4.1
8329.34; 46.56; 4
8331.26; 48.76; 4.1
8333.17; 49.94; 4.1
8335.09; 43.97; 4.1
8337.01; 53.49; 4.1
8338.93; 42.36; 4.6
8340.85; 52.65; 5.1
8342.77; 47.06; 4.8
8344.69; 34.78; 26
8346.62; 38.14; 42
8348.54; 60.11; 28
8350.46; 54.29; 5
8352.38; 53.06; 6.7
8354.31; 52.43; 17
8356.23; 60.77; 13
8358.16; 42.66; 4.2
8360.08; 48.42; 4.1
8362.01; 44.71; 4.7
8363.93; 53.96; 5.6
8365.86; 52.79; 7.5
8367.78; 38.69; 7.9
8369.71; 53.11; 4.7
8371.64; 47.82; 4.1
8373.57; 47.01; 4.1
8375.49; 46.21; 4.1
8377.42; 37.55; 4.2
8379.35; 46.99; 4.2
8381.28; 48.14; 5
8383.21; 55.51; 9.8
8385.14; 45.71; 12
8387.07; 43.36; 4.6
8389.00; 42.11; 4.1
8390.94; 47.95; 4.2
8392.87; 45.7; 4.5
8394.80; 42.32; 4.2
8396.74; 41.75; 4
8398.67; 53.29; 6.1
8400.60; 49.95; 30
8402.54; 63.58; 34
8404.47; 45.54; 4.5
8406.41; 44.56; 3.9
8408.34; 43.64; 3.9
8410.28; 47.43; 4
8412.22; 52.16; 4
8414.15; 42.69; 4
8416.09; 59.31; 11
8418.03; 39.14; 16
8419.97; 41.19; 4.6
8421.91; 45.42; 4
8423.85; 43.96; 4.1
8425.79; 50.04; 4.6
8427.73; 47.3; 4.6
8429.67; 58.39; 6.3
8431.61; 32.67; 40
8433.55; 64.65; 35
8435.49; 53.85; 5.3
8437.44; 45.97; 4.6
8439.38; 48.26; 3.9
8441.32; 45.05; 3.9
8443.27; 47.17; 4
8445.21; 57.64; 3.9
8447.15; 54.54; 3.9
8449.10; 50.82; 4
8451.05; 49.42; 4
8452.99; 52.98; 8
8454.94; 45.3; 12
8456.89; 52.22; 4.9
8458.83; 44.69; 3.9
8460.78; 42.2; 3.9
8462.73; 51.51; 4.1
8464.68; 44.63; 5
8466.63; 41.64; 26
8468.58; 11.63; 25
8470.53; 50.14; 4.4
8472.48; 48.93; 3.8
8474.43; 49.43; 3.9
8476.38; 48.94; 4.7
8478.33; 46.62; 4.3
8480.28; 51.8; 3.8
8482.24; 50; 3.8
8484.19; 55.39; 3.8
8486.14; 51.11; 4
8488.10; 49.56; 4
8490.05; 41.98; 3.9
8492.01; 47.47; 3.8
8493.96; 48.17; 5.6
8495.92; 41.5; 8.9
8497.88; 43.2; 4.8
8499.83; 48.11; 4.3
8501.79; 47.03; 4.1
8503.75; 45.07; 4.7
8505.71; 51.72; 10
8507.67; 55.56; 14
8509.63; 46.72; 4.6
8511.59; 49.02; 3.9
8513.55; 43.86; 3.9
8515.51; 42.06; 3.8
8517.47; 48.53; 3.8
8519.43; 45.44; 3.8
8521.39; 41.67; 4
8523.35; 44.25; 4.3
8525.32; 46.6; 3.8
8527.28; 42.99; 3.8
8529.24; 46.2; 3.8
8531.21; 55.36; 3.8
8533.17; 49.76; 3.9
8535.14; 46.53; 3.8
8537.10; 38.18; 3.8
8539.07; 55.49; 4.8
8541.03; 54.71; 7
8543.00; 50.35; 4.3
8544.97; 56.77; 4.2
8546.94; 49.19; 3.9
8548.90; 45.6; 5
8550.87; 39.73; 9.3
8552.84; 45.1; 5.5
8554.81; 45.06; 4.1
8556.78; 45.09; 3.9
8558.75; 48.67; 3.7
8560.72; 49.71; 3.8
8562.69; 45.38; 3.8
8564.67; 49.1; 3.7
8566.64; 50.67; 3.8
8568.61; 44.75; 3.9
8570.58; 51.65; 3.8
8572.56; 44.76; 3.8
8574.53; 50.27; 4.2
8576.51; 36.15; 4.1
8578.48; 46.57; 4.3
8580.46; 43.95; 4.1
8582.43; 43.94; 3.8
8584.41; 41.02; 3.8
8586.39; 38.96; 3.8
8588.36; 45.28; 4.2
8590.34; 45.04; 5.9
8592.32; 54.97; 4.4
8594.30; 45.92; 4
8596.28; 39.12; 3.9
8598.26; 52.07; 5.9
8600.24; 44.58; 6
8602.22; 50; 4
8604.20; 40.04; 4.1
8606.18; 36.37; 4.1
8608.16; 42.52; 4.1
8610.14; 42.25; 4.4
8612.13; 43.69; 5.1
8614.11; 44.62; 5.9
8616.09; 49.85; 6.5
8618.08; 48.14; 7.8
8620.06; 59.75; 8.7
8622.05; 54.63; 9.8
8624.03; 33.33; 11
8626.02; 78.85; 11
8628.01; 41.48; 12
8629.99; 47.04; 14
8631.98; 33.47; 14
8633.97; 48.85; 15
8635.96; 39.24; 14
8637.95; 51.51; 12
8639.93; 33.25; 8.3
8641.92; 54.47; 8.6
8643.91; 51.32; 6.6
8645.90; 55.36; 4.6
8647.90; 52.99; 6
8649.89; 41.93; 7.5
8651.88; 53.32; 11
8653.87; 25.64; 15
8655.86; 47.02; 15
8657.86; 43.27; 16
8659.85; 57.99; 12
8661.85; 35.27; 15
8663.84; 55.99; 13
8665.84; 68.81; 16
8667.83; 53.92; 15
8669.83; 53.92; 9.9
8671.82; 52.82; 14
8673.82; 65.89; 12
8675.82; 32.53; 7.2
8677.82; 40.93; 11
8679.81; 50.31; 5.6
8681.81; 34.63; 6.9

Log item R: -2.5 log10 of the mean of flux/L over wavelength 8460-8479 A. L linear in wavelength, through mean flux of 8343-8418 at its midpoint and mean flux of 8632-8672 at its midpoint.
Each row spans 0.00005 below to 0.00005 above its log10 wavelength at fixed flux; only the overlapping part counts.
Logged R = 0.109 mag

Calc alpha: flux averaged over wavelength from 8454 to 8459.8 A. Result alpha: 47.5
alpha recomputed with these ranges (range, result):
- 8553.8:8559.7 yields 46.3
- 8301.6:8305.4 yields 44.8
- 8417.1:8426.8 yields 44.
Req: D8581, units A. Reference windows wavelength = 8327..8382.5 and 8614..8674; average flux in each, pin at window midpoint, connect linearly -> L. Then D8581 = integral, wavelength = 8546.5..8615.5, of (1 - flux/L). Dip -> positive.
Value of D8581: 5.5 A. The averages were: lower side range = 48.2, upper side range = 49.3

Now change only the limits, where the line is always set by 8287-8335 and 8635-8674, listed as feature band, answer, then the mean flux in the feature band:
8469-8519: -0.2 A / 47.6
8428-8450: -1.8 A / 50.7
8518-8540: 0.6 A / 46.6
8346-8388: -2.6 A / 48.8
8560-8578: 0.5 A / 46.9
